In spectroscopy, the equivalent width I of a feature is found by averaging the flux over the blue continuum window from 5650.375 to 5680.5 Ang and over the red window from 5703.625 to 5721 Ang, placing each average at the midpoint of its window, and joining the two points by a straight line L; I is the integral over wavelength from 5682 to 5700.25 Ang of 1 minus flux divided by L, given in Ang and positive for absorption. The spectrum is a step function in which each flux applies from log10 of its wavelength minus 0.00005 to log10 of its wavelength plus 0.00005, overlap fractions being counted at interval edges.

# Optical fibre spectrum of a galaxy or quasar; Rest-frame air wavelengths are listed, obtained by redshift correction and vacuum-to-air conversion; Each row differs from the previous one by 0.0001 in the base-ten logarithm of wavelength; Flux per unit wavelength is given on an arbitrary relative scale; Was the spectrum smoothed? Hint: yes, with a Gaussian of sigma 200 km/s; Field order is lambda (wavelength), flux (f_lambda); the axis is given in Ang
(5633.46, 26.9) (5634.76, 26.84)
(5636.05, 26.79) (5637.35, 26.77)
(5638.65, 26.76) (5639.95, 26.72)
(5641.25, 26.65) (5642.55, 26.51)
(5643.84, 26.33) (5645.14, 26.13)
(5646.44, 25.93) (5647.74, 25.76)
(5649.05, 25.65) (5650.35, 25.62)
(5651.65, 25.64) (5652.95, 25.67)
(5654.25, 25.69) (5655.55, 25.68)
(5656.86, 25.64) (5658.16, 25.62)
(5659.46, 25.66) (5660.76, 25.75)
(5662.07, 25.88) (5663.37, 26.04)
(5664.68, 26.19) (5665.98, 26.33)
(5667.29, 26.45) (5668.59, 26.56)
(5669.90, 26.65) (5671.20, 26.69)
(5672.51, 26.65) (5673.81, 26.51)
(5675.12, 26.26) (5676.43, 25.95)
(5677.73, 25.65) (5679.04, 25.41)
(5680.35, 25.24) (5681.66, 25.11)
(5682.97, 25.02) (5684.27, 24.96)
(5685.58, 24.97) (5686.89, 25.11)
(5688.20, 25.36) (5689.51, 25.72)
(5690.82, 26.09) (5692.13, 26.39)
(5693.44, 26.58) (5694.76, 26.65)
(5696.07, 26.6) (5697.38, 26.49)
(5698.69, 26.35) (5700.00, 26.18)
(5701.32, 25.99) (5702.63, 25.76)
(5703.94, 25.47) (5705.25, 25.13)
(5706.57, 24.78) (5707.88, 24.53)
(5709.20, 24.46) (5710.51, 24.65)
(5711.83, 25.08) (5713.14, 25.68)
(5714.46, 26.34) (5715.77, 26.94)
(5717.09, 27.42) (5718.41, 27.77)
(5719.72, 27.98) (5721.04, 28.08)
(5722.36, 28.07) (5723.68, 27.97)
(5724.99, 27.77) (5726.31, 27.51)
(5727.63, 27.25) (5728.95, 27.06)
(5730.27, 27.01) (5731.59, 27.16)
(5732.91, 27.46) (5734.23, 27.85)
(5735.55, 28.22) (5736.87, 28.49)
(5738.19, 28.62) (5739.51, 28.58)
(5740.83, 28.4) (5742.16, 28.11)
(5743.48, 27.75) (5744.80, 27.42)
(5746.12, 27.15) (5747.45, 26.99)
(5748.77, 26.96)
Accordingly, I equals 0.1 Ang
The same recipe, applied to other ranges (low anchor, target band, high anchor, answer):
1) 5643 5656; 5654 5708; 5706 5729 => 0.69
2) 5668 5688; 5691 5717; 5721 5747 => 0.84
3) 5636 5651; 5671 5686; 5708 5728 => 0.47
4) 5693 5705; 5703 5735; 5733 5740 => 0.79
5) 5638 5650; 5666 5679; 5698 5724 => -0.05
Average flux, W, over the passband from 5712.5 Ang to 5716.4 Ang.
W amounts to 26.3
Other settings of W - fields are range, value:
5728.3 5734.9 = 27.3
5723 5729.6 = 27.5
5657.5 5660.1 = 25.7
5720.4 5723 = 28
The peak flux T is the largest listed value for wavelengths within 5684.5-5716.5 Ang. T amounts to 26.94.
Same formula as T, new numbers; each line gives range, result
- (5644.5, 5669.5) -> 26.56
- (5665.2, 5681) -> 26.69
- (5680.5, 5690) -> 25.72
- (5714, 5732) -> 28.08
